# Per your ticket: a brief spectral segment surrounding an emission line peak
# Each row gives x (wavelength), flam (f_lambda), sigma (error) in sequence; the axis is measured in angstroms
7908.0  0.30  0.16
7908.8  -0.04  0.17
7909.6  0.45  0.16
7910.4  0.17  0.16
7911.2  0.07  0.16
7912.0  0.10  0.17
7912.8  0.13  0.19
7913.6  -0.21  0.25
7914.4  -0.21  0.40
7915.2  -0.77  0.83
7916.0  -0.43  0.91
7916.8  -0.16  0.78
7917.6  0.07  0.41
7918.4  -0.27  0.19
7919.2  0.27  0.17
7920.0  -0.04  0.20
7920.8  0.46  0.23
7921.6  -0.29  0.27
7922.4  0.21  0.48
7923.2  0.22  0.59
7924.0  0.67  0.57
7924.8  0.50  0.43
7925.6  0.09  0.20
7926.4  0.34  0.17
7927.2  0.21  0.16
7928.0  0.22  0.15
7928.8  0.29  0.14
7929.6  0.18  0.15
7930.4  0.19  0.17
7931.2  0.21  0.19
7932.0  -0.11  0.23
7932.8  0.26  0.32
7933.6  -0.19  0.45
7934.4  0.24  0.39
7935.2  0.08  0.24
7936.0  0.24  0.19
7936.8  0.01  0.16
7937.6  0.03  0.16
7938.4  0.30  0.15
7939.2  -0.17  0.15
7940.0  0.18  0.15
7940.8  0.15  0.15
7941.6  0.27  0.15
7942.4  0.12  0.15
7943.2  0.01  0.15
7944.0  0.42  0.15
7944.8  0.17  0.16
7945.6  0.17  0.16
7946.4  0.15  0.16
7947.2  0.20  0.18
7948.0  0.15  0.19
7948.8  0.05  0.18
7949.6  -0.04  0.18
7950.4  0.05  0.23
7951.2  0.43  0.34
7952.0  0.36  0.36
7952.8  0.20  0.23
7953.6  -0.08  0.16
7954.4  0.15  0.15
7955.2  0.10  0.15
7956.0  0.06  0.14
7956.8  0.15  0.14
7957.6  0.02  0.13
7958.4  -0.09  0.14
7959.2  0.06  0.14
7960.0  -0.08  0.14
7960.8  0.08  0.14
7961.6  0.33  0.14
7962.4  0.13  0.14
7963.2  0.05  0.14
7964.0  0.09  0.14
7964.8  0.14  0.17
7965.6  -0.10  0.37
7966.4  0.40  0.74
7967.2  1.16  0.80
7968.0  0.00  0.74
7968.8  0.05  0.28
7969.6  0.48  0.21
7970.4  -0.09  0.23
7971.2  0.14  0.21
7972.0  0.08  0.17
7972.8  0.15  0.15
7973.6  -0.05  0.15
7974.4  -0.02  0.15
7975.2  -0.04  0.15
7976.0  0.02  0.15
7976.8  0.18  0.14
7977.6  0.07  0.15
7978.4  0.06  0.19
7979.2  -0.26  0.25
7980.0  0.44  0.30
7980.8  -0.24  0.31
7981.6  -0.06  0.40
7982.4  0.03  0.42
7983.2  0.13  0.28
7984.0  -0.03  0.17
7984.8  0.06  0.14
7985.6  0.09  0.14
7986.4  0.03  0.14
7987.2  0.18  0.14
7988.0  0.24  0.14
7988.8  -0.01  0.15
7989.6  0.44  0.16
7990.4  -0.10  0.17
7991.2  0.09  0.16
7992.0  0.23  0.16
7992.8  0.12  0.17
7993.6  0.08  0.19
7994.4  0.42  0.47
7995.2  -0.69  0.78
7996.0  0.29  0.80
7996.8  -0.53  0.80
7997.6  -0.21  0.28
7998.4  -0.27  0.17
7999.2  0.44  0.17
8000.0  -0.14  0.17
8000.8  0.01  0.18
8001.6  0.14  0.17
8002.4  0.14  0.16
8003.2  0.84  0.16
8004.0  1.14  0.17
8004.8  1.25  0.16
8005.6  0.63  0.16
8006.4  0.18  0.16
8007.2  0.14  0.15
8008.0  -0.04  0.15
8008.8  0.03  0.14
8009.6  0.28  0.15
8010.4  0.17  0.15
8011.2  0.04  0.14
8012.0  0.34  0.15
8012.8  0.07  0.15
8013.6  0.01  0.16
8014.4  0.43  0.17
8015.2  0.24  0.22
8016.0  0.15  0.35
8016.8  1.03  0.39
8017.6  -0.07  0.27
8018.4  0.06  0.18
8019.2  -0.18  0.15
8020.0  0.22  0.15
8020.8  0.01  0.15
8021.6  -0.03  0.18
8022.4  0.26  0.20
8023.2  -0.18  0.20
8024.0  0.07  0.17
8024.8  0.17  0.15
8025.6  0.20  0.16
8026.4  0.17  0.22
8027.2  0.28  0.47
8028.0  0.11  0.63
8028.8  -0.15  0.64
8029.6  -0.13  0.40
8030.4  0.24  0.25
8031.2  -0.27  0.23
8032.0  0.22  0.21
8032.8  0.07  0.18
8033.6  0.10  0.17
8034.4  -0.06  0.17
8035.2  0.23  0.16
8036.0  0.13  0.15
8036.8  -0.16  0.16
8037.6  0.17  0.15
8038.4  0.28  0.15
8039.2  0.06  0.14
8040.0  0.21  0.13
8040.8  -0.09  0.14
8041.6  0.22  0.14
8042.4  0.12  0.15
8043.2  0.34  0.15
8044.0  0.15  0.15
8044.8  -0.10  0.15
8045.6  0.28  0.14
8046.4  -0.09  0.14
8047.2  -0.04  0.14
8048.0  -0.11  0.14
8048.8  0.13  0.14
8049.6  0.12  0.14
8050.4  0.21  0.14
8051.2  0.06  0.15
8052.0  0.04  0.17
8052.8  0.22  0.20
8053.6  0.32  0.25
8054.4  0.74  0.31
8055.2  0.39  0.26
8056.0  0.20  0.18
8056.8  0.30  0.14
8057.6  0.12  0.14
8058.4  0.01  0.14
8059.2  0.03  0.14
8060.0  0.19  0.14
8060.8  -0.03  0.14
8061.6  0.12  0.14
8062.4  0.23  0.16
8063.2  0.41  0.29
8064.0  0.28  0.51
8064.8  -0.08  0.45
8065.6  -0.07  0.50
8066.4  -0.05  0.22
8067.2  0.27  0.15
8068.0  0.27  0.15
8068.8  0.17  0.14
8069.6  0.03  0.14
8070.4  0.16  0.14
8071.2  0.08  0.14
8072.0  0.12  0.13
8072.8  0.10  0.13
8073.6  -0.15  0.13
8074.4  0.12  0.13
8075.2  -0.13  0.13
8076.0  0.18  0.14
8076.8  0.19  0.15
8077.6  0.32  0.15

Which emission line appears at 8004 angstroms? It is Halpha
